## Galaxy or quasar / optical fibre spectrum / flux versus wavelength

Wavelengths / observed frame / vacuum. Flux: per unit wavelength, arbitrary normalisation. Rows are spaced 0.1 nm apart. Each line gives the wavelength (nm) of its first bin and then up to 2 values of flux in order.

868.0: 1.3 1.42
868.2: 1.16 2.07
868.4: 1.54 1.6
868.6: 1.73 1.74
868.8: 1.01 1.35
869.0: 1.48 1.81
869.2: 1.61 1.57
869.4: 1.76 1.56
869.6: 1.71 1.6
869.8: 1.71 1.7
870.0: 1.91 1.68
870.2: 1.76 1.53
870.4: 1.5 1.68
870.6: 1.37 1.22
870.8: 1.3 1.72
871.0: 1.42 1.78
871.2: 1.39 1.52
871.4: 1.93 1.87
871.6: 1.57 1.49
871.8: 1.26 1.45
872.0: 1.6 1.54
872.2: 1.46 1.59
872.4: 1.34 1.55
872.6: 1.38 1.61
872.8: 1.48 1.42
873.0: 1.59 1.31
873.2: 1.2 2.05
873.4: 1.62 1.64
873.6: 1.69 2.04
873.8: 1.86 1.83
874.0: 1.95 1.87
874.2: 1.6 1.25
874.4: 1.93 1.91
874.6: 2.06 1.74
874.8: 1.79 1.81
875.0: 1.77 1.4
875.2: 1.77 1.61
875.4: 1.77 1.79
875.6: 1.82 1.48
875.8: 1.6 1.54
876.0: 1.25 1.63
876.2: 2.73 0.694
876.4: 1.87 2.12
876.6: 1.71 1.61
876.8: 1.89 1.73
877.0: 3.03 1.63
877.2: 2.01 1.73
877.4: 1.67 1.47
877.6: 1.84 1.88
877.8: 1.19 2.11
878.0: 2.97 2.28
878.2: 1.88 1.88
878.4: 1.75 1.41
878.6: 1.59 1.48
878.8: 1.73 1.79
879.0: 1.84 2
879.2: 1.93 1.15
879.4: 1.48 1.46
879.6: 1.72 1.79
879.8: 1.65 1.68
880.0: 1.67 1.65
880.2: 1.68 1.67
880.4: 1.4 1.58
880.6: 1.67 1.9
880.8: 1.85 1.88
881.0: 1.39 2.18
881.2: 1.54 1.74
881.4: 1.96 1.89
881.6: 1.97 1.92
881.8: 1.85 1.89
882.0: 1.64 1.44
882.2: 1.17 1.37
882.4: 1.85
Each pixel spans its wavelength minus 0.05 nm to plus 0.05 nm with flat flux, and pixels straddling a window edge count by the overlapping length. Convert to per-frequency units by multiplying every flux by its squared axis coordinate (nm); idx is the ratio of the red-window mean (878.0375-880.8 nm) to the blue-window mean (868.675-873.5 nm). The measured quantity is 1.1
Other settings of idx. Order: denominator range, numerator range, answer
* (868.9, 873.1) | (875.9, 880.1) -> 1.15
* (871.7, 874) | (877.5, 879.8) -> 1.14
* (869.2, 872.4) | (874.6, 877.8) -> 1.12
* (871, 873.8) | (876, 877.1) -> 1.19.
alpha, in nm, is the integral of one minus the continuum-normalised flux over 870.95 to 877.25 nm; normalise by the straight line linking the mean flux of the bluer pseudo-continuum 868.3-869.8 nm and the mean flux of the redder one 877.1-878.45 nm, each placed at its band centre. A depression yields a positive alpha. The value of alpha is 0.31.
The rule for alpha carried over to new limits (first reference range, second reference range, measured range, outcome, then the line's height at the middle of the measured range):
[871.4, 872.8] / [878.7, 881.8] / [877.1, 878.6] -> -0.16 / 1.67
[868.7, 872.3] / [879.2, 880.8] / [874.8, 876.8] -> -0.11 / 1.6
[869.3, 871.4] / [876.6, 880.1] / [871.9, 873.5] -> 0.13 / 1.65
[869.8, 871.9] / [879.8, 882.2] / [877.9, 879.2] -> -0.16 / 1.69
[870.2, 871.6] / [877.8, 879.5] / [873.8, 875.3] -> -0.08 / 1.67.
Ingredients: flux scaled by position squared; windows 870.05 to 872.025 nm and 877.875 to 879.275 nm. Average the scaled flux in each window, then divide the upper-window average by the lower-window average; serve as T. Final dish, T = 1.2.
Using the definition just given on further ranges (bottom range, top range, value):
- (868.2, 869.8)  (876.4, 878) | 1.20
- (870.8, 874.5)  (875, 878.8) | 1.12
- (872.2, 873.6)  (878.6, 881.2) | 1.12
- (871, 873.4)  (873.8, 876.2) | 1.13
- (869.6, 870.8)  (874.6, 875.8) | 1.09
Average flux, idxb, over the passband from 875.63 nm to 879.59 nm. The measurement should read 1.77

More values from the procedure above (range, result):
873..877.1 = 1.75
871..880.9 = 1.7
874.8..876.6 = 1.69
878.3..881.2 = 1.68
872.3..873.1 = 1.48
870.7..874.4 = 1.59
